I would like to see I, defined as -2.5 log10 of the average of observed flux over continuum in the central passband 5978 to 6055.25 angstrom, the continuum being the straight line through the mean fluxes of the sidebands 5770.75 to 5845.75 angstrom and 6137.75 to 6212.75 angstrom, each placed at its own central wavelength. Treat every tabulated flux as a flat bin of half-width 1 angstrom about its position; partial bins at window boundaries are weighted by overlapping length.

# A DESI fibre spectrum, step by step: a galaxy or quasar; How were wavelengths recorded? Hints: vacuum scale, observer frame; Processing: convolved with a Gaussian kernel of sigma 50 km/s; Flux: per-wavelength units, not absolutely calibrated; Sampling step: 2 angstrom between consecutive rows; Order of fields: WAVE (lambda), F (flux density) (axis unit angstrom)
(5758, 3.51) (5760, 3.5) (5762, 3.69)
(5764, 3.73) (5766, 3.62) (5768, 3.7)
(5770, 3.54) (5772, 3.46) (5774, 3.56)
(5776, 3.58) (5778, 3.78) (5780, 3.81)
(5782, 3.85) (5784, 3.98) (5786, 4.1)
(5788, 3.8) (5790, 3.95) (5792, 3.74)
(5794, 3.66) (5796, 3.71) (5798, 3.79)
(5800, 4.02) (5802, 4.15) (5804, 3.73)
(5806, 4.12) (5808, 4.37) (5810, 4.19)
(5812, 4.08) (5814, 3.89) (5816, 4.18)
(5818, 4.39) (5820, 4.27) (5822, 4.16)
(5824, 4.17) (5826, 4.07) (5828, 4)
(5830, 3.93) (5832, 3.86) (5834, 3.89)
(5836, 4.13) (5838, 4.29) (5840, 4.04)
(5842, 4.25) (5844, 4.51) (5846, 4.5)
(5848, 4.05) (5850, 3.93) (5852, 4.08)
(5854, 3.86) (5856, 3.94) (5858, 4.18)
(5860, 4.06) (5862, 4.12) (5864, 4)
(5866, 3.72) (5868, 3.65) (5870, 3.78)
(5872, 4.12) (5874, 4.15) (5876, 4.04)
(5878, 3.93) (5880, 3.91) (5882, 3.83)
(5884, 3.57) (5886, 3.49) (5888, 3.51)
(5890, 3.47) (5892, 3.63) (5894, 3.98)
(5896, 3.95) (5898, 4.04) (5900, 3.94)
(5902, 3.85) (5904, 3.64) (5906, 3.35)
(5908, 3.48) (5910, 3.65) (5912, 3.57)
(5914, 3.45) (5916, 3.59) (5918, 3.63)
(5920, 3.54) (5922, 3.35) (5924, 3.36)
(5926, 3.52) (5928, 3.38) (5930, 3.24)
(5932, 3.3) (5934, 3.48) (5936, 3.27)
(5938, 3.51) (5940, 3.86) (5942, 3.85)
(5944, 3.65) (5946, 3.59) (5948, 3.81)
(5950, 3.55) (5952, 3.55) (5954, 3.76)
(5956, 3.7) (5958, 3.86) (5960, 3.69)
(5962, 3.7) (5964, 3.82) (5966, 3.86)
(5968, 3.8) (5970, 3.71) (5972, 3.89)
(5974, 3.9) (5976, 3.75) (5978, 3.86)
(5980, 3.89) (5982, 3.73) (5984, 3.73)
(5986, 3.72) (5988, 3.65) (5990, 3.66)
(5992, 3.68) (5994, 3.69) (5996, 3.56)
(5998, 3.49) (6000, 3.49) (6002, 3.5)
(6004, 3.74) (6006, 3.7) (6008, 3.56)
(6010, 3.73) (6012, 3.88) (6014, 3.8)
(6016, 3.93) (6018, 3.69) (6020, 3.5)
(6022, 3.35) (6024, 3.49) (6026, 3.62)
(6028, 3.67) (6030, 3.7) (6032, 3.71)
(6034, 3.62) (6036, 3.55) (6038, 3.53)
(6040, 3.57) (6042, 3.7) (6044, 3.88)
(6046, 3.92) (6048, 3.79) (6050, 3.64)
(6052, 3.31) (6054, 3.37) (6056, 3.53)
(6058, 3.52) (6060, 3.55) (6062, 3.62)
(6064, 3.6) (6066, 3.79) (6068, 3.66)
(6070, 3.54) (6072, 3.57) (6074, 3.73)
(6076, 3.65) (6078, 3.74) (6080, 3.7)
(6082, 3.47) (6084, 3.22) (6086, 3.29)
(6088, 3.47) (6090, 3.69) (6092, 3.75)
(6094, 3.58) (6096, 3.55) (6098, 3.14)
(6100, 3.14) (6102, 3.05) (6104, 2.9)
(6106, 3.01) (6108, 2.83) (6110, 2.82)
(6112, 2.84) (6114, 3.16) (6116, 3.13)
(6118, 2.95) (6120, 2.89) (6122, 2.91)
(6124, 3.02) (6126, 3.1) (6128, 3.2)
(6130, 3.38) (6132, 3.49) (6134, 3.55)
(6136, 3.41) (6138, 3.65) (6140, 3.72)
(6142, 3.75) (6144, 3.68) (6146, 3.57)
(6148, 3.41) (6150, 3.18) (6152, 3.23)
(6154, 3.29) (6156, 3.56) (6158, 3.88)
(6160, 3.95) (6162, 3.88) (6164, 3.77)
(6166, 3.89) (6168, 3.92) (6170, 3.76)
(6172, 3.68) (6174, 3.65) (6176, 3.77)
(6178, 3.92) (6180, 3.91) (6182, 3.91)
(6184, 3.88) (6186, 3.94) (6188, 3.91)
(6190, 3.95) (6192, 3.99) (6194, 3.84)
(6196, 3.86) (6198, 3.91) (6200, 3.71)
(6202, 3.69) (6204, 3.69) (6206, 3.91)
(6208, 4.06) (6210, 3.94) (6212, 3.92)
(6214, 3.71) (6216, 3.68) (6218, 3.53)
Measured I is 0.061 mag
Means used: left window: 3.99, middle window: 3.65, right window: 3.77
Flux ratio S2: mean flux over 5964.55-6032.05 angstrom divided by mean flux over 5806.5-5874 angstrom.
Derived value 0.91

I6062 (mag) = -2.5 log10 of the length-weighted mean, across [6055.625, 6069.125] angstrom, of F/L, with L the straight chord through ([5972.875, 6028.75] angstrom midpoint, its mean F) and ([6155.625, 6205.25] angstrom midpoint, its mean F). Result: 0.04 mag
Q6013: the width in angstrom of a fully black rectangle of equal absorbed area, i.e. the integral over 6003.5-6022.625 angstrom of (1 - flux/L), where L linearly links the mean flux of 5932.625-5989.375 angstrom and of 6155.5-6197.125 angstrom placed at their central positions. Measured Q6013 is 0.28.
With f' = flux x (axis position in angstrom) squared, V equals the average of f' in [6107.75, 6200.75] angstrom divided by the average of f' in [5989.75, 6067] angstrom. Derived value 1.02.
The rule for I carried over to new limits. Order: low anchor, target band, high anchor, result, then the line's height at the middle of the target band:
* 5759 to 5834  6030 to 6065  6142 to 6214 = 0.06 mag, 3.81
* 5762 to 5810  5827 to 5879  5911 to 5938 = -0.11 mag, 3.64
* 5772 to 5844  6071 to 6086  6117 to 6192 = 0.03 mag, 3.67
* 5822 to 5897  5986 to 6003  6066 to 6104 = 0.02 mag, 3.68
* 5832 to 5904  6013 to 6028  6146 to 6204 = 0.06 mag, 3.85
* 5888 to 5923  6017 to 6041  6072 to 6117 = -0.05 mag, 3.43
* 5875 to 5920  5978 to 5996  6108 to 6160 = -0.05 mag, 3.55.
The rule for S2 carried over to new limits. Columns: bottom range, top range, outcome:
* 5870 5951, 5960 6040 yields 1.01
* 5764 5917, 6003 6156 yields 0.89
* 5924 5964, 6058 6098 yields 0.99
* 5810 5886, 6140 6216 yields 0.93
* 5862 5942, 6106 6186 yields 0.95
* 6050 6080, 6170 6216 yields 1.07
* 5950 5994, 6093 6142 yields 0.85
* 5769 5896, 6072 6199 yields 0.89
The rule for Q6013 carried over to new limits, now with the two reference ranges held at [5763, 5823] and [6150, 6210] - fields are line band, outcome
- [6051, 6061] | 0.97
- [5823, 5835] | -0.31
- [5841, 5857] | -1.06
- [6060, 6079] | 0.87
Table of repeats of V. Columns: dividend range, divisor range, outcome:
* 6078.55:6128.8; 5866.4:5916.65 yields 0.92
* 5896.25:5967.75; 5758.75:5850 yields 0.96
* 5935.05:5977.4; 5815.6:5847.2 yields 0.93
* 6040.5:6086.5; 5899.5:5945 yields 1.07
